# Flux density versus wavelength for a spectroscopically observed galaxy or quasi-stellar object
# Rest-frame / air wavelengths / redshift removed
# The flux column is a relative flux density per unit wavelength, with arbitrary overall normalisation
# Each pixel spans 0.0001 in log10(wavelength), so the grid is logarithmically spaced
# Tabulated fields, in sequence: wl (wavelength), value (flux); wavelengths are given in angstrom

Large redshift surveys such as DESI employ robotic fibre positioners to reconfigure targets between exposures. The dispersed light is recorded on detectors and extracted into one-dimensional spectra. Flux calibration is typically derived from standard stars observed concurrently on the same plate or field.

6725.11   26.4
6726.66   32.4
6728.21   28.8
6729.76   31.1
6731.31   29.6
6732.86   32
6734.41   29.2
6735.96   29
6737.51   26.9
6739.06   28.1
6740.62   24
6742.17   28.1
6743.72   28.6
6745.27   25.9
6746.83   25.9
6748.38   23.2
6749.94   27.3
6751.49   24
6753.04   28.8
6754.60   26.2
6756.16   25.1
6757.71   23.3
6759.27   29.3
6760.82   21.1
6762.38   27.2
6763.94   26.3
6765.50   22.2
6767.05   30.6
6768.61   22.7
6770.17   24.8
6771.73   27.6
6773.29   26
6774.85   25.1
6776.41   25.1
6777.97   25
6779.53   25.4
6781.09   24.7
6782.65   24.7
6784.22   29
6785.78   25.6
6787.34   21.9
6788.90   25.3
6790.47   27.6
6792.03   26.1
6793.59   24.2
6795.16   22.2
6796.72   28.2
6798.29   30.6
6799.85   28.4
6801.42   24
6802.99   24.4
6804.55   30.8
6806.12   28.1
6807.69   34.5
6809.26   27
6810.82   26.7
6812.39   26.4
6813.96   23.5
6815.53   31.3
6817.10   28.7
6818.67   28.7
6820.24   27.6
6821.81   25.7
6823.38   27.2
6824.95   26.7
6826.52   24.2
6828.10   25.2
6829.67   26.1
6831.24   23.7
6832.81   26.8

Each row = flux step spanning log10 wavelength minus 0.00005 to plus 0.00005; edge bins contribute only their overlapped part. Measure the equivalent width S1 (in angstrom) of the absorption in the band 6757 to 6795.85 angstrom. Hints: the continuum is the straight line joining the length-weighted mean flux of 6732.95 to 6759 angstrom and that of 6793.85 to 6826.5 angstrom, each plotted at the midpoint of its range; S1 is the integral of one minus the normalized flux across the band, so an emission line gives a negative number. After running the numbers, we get 2.42 angstrom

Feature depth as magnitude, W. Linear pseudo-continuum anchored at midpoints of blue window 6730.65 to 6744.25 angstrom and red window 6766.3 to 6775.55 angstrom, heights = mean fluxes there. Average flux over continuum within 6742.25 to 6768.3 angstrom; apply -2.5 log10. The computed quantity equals 0.05 mag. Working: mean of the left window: 28.4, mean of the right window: 26.1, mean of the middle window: 25.9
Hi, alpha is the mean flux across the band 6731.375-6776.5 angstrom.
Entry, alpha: 26.4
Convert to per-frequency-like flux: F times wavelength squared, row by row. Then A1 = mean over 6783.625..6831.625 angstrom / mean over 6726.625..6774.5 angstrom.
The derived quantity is 1.0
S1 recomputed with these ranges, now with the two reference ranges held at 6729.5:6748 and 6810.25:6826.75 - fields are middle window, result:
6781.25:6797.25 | 1.17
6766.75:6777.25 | 0.70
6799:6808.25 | -0.34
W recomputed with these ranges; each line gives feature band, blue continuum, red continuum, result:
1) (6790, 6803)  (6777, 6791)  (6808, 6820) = 0.01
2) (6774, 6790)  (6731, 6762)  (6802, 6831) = 0.07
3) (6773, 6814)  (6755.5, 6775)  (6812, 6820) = 0.02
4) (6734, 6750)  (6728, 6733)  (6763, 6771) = 0.08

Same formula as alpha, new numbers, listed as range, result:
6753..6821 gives 26.4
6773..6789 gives 25.2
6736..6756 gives 26.5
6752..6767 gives 25.7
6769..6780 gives 25.5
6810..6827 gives 27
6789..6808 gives 27.2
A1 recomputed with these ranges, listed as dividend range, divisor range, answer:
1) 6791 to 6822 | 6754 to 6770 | 1.09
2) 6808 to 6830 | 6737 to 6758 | 1.05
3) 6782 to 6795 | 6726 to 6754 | 0.92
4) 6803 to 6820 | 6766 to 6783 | 1.12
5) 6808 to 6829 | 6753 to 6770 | 1.08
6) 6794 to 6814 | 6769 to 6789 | 1.09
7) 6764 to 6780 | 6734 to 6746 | 0.94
